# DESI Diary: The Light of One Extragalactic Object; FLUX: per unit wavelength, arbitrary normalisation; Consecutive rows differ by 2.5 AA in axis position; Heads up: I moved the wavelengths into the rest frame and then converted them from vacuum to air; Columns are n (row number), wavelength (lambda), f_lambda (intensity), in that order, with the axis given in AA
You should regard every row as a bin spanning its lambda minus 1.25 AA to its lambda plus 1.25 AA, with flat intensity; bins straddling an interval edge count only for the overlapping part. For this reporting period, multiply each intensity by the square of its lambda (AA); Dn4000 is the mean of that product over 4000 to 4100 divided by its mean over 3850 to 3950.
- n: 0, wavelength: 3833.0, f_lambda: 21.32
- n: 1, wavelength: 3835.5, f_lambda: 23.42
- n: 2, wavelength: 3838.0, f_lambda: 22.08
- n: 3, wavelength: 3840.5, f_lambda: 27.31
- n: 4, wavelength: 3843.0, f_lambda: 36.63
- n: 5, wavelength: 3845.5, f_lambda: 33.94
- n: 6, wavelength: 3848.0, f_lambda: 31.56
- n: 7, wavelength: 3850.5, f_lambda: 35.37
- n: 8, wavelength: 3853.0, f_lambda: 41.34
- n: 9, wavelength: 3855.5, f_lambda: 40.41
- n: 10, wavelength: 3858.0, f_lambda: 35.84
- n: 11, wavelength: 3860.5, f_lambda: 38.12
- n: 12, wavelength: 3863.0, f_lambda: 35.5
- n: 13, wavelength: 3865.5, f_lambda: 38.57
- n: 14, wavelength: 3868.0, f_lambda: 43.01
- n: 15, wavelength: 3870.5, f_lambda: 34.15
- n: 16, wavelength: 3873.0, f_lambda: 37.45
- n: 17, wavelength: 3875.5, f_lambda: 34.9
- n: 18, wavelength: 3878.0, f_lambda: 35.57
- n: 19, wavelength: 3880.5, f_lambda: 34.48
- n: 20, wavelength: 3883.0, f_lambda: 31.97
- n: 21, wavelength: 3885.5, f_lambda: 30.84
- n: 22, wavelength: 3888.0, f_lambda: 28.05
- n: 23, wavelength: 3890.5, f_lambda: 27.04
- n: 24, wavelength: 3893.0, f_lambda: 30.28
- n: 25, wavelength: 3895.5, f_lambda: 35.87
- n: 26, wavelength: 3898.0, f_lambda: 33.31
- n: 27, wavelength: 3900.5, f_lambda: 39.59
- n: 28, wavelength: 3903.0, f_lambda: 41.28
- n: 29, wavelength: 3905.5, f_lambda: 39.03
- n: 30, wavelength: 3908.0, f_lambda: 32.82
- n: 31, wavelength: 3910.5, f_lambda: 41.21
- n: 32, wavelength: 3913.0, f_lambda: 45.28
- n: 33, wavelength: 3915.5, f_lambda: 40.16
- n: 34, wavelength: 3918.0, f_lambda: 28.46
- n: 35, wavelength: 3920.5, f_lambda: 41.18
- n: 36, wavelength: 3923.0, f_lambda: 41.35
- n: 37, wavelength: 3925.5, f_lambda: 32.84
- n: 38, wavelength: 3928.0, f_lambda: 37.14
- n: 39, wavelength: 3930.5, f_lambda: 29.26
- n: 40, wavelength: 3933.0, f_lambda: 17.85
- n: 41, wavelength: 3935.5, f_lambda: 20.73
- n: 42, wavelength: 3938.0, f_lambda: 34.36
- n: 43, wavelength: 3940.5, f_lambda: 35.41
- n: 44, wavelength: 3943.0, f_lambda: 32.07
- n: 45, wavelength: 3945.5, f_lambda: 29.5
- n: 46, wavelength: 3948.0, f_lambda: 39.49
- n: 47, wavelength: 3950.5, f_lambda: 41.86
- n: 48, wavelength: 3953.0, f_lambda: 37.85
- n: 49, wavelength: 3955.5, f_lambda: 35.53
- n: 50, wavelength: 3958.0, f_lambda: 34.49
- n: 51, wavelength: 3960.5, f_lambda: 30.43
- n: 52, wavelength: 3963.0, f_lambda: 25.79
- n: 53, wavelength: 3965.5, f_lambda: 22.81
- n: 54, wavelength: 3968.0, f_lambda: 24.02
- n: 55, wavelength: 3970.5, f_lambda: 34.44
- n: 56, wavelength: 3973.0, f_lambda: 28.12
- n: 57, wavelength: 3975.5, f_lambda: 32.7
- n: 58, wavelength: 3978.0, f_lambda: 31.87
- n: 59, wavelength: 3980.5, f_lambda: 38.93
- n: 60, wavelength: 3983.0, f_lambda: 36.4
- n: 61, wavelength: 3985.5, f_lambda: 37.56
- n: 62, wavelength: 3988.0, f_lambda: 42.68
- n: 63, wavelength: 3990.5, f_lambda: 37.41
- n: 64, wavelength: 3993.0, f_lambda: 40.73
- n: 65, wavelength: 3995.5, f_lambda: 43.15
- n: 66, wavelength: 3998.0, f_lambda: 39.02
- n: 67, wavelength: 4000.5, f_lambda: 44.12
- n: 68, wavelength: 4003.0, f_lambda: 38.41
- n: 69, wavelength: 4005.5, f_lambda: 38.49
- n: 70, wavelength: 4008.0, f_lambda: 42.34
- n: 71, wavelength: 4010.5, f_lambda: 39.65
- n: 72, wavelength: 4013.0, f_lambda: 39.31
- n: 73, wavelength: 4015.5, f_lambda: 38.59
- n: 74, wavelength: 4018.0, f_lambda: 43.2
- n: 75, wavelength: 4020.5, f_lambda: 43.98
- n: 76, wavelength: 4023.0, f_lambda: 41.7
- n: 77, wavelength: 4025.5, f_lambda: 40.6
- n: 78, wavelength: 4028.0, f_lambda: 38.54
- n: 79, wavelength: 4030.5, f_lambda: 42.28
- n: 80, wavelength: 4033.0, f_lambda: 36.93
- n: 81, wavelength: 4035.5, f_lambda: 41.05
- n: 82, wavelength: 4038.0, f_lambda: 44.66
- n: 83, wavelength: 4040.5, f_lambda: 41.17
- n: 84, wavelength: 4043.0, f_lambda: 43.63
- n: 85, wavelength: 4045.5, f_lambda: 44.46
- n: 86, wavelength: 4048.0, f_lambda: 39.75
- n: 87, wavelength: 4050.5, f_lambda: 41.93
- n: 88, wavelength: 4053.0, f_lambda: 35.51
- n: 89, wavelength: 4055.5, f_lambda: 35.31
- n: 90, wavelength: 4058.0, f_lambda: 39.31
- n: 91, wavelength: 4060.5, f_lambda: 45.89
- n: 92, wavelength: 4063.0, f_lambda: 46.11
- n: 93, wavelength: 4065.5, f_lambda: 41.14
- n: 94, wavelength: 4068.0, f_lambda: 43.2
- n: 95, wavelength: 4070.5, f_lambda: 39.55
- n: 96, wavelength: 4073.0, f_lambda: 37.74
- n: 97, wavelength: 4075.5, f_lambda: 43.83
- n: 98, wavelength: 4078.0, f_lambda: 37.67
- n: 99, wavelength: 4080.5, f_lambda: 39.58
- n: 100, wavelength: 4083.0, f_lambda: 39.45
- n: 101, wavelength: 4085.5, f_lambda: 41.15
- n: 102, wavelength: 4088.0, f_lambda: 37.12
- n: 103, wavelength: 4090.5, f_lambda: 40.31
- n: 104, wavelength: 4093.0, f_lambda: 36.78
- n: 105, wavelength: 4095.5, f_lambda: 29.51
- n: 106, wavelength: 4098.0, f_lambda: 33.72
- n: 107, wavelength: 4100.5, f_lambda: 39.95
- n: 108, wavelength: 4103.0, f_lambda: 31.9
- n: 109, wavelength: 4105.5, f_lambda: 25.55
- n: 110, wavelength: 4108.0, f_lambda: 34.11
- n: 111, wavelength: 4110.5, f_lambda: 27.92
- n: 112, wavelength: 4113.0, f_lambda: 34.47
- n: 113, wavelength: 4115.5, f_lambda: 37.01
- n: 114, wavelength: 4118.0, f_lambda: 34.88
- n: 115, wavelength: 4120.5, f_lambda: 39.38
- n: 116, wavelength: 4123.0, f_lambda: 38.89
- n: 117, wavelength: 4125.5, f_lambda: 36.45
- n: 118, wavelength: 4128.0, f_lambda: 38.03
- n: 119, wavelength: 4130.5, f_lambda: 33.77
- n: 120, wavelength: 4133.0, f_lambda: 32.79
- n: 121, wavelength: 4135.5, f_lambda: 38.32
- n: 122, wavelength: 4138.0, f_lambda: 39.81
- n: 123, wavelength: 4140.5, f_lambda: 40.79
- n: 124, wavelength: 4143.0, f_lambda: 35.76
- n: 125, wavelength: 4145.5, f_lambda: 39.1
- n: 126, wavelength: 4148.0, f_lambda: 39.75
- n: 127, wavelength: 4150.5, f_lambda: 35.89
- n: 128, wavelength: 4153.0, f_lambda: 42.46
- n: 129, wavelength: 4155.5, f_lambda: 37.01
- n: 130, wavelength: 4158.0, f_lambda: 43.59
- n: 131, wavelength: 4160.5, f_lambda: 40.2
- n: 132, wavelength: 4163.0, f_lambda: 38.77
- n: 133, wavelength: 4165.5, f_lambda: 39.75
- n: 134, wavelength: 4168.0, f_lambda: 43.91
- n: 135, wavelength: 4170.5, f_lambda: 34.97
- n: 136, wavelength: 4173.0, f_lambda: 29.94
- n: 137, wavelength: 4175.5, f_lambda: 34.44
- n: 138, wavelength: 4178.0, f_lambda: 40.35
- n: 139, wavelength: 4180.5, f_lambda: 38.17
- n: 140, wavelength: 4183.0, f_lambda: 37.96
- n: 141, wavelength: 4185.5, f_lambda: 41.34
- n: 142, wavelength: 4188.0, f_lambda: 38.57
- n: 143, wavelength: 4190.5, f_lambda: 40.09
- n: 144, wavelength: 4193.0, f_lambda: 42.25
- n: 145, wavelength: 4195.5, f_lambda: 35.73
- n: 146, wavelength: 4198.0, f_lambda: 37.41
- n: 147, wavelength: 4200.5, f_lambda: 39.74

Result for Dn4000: 1.24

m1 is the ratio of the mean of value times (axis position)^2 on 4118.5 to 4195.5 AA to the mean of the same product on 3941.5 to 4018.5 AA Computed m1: 1.2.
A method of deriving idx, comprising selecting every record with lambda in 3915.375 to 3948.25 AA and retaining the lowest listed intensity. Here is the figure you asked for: 17.85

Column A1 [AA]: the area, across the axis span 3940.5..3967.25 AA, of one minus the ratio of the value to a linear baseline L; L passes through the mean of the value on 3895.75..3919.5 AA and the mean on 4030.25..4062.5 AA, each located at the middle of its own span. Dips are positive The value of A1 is 4.1 AA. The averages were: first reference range 37.9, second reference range 41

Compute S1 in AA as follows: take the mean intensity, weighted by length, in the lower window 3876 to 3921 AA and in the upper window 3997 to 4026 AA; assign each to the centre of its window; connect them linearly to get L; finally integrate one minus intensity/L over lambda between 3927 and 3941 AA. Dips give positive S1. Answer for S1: 3.2 AA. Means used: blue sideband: 35.3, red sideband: 40.8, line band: 28.6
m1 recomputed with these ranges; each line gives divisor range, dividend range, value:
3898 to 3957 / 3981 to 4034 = 1.19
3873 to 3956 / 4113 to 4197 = 1.25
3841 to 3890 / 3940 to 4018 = 1.08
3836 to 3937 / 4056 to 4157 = 1.22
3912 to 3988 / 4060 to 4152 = 1.21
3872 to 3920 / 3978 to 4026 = 1.20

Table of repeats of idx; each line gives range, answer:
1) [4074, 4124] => 25.55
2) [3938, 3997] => 22.81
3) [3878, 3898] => 27.04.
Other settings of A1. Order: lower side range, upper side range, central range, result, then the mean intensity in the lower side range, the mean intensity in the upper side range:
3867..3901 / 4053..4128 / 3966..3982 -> 1.9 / 33.8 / 37.5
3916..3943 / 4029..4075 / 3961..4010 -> 0.9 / 32.1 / 41.1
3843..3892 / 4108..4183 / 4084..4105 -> 0.6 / 35.2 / 37.4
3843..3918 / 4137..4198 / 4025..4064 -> -3.6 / 36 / 38.7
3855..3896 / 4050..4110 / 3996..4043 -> -4.9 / 34.7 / 38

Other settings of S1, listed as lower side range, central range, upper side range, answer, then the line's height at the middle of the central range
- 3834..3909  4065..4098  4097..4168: -2.1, 36.4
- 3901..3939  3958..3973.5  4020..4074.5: 3.8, 37.2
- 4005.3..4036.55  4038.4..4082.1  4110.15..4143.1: -2.1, 39.1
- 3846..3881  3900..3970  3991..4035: 8.5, 38.7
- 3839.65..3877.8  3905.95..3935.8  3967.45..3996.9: 1.3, 36.2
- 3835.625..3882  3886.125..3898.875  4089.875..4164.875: 1.6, 35.2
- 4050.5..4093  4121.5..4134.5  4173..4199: 1.0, 39.2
